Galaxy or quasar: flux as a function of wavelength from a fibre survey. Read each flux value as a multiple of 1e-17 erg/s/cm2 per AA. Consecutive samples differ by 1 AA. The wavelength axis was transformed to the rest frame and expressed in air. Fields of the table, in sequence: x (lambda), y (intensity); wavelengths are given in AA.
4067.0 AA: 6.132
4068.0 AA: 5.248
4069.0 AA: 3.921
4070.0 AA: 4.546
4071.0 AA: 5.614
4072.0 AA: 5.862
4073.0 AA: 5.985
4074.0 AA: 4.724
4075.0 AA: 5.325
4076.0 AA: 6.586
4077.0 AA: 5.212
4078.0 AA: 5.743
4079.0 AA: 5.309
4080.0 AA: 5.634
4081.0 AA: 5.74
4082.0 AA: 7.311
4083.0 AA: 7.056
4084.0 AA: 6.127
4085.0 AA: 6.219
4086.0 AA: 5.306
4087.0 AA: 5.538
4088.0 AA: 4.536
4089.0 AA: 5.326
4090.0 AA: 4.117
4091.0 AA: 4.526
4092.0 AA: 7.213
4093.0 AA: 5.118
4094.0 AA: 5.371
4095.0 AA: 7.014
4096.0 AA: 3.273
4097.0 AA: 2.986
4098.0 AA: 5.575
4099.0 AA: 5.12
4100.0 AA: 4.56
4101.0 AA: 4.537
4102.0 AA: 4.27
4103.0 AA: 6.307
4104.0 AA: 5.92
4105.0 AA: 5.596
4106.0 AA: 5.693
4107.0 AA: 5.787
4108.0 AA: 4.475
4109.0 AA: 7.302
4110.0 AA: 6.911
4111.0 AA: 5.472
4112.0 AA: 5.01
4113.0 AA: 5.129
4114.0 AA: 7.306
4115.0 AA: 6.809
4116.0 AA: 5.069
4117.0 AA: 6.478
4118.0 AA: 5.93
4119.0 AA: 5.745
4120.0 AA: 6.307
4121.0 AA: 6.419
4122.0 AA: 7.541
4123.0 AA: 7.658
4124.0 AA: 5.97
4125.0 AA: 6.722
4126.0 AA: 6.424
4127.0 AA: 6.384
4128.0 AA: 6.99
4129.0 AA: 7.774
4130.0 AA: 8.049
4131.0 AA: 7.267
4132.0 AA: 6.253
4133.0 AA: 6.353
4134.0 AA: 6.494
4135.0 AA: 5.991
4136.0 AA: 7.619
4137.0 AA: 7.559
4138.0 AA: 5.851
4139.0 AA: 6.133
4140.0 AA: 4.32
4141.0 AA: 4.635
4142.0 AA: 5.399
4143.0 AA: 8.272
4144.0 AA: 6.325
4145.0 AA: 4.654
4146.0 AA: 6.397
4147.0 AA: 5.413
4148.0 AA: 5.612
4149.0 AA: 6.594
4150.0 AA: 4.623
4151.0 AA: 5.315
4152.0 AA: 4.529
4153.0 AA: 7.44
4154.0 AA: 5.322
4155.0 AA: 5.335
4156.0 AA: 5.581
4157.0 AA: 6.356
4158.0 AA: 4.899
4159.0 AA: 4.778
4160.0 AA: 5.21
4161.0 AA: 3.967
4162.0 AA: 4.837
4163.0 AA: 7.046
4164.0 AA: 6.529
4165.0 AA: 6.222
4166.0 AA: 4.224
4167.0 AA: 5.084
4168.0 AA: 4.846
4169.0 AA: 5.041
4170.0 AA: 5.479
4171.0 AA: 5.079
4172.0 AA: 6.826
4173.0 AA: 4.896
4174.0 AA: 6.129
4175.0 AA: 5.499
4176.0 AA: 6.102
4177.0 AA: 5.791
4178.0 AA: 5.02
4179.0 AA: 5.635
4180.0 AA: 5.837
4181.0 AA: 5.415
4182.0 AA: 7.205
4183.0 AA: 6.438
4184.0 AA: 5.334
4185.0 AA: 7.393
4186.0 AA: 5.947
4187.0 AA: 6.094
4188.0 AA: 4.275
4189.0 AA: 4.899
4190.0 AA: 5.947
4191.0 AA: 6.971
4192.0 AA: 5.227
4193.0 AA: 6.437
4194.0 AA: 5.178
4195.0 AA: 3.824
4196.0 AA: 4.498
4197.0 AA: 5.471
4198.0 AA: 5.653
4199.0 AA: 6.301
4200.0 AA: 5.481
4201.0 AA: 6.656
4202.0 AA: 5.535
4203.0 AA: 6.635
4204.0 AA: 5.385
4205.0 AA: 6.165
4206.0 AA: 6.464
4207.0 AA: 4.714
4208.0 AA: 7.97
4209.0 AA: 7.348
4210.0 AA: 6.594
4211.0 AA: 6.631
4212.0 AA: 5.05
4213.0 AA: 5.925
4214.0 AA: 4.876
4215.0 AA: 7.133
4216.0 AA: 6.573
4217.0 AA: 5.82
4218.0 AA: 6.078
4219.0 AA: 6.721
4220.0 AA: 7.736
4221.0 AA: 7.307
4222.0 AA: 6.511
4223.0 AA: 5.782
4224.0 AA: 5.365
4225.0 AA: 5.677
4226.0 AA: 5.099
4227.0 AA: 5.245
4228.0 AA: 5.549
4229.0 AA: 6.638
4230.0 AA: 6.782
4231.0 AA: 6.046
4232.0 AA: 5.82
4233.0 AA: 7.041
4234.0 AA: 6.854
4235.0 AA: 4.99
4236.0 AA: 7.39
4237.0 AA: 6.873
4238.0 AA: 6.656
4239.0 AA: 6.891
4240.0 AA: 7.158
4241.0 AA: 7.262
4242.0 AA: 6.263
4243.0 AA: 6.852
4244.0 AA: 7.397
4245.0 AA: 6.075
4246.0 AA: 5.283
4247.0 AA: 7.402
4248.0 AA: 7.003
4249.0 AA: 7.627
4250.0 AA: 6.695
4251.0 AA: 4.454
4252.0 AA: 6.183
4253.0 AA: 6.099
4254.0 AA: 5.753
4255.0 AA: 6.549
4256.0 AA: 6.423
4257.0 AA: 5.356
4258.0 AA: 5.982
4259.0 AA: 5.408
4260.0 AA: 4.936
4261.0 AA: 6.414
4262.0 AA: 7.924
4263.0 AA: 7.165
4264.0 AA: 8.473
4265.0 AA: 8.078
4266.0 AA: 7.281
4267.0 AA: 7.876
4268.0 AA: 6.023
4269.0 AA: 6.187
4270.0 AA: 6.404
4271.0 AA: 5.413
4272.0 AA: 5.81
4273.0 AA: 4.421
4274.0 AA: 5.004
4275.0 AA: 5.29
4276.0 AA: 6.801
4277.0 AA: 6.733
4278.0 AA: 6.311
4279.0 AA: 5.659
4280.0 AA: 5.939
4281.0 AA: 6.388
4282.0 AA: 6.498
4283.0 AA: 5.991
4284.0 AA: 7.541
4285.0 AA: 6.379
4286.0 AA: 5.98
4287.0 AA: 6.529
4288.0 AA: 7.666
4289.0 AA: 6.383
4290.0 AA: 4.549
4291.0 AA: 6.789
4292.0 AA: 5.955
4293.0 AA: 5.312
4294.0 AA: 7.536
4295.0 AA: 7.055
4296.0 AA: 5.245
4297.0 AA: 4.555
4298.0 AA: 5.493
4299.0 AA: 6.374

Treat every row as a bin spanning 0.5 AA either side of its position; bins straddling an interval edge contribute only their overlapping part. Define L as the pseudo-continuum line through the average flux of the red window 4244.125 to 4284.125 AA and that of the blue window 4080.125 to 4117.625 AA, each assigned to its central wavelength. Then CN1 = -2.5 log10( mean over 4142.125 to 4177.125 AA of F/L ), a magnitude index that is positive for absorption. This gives 0.05 mag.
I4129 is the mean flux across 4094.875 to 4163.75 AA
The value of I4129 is 5.89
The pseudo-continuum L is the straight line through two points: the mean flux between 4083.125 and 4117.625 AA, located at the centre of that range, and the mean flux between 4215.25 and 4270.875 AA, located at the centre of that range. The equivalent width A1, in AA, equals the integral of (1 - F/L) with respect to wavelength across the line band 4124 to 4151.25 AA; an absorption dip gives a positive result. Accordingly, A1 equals -2.57 AA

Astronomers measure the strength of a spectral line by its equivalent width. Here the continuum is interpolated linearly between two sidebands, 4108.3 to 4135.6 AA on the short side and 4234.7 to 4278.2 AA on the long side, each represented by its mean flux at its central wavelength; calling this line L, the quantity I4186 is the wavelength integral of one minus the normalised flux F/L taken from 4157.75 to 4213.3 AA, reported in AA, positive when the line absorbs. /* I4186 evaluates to 6.4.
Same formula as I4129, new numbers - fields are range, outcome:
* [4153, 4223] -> 5.83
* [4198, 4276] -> 6.31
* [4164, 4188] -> 5.71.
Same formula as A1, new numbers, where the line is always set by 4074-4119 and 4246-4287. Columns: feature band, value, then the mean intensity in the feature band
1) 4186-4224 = 0.5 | 5.99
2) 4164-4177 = 0.9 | 5.51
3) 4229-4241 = -0.8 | 6.62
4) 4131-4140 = -1.1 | 6.45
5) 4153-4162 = 0.9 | 5.29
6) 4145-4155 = 0.3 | 5.62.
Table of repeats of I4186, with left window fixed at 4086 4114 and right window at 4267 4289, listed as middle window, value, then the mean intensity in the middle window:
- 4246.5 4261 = -0.18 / 6.14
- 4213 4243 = -2.05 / 6.35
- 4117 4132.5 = -3.73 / 6.75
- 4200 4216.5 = -1.01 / 6.21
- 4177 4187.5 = -0.55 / 6.02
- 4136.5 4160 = -0.62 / 5.7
